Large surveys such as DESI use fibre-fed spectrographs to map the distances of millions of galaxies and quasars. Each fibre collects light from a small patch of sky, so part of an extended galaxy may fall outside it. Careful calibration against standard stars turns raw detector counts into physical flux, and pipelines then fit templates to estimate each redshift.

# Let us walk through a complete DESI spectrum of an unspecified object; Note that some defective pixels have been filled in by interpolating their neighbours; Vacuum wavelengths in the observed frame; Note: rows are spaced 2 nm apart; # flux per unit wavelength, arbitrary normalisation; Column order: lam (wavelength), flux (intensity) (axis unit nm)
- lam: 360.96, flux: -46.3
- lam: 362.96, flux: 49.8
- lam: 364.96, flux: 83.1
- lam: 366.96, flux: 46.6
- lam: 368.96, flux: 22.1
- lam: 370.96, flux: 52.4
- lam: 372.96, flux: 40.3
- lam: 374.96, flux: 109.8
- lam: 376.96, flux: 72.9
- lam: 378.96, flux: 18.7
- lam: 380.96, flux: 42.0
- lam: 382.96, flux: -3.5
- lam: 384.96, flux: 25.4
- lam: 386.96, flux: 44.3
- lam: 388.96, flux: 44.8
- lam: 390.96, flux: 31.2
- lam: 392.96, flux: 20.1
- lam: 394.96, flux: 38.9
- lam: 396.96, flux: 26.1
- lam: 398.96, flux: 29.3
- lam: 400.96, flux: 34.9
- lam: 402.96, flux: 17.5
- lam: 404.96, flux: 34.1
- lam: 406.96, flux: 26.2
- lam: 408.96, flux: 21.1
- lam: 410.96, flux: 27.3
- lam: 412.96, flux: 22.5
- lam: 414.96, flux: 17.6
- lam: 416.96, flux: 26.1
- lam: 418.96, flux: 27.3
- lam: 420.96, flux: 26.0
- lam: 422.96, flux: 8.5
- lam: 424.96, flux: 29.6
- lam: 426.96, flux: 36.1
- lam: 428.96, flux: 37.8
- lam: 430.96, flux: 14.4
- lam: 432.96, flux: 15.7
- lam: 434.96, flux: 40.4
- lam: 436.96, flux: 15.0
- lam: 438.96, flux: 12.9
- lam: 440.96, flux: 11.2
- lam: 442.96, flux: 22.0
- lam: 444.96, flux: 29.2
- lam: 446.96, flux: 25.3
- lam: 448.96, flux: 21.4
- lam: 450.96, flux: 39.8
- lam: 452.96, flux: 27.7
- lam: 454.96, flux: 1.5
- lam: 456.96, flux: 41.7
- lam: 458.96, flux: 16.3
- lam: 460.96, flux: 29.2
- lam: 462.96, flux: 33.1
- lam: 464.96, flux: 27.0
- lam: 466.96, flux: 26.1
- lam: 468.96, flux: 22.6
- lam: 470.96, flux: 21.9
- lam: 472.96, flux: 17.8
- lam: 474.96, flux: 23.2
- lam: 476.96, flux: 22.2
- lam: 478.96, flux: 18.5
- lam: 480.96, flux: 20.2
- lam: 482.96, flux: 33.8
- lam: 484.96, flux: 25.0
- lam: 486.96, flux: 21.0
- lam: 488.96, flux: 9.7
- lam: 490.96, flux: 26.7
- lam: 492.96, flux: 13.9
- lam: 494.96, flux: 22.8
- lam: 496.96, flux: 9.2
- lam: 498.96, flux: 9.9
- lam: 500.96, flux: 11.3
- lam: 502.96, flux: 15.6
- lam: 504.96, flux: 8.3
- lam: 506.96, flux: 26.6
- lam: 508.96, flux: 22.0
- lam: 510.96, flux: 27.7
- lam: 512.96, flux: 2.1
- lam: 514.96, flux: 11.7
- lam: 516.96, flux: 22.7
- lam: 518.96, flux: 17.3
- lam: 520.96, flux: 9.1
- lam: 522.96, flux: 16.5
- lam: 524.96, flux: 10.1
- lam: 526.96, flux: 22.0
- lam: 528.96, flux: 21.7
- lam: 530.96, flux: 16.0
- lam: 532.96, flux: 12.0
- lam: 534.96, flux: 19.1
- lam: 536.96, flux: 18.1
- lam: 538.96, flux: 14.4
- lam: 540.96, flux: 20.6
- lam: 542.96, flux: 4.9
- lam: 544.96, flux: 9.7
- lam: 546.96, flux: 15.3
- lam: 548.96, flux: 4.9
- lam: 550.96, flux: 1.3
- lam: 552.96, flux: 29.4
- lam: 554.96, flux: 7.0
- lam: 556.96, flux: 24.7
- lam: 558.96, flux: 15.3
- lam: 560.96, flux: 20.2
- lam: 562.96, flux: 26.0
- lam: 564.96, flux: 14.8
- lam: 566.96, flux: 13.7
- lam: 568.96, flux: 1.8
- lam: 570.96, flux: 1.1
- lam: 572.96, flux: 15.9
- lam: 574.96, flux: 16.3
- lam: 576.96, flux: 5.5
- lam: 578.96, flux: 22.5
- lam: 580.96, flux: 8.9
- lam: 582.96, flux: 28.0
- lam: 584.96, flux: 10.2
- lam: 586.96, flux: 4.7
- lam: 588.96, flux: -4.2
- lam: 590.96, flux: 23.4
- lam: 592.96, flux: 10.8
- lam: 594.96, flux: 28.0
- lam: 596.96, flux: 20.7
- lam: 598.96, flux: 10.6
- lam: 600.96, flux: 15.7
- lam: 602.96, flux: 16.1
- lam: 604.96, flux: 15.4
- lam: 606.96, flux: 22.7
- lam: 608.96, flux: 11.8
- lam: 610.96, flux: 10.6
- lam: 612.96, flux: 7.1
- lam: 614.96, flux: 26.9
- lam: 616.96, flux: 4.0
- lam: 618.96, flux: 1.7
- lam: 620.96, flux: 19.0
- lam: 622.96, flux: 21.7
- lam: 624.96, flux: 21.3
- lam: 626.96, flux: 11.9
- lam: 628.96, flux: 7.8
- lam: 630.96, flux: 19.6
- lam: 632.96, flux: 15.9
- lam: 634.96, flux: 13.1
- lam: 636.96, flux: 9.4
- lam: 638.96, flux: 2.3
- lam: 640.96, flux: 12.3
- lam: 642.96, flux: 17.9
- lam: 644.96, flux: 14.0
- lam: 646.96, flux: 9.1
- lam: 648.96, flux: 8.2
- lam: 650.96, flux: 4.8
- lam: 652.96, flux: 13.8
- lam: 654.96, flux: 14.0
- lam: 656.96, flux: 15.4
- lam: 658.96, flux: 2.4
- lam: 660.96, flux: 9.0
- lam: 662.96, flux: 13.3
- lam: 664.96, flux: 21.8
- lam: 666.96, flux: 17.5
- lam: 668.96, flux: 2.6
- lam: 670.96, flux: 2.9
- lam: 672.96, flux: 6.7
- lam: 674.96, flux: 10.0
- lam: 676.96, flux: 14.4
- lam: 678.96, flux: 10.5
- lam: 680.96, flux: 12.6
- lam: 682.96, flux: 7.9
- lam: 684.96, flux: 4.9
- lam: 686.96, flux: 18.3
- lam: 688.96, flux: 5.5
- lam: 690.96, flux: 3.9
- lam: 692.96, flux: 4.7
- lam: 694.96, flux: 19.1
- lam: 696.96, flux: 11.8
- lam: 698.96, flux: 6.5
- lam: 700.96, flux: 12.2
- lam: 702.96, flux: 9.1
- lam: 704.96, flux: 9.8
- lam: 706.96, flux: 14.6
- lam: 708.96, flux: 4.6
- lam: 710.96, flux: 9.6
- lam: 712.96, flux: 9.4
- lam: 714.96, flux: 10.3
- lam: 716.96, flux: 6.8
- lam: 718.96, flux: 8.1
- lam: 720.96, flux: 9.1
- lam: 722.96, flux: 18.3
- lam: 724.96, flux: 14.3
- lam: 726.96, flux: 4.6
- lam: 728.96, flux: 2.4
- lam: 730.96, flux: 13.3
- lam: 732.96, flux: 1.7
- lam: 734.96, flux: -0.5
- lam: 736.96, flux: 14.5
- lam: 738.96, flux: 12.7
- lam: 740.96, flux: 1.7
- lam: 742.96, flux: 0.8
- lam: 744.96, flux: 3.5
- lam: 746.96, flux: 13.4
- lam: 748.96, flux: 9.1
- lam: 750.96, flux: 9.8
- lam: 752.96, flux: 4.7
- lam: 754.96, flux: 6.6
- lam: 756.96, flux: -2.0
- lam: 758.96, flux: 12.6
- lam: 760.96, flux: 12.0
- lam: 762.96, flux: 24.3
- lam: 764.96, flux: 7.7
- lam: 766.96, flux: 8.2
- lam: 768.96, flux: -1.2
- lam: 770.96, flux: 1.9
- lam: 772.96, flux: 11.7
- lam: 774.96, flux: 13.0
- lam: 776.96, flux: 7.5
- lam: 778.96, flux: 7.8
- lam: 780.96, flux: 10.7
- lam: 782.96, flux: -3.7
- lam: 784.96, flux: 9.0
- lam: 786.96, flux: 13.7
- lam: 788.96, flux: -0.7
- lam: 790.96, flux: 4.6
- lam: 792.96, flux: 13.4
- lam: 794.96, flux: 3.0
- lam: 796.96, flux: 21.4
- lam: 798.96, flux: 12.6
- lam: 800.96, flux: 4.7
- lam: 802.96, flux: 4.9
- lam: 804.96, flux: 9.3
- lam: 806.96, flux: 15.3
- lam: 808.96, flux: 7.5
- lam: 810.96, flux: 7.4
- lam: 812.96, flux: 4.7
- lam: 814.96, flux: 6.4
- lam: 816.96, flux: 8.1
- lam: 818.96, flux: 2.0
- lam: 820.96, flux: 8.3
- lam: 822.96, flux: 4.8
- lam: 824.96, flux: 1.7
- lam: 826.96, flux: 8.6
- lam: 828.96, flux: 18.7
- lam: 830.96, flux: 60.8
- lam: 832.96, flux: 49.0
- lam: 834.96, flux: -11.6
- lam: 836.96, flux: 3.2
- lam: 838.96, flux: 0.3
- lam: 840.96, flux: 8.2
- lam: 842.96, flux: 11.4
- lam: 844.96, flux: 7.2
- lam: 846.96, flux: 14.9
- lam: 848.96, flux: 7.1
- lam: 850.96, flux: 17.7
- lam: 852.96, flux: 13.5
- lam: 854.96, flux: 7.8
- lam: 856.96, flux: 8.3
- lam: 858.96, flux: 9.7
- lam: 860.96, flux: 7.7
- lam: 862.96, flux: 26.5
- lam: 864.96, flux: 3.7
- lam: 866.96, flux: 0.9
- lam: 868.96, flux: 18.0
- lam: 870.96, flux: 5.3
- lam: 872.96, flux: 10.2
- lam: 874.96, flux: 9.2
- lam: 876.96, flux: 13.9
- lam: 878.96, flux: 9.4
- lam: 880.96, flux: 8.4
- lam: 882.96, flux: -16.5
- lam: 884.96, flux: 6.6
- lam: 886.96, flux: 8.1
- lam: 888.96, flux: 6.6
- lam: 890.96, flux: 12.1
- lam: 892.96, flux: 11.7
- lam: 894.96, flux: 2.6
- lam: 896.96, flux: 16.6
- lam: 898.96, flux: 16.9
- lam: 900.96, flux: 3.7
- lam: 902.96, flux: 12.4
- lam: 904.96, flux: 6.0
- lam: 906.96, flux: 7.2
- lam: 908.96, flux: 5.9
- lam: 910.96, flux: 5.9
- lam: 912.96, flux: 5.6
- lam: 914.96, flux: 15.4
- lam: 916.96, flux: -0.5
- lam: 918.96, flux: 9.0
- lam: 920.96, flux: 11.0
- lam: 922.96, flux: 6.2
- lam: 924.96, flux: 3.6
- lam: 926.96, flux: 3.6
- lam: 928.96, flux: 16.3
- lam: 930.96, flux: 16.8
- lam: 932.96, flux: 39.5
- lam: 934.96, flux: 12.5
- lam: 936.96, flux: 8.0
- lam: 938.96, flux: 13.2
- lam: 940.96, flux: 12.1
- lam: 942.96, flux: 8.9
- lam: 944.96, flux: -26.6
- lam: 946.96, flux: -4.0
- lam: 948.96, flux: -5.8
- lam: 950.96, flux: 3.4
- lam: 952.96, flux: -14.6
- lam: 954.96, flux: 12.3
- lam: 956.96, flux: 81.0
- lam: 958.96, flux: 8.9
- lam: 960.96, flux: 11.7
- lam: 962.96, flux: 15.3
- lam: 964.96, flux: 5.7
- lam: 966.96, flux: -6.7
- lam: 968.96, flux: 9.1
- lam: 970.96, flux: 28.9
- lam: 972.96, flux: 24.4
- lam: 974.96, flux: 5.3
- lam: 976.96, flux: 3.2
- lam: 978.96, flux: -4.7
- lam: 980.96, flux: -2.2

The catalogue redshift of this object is 1.23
